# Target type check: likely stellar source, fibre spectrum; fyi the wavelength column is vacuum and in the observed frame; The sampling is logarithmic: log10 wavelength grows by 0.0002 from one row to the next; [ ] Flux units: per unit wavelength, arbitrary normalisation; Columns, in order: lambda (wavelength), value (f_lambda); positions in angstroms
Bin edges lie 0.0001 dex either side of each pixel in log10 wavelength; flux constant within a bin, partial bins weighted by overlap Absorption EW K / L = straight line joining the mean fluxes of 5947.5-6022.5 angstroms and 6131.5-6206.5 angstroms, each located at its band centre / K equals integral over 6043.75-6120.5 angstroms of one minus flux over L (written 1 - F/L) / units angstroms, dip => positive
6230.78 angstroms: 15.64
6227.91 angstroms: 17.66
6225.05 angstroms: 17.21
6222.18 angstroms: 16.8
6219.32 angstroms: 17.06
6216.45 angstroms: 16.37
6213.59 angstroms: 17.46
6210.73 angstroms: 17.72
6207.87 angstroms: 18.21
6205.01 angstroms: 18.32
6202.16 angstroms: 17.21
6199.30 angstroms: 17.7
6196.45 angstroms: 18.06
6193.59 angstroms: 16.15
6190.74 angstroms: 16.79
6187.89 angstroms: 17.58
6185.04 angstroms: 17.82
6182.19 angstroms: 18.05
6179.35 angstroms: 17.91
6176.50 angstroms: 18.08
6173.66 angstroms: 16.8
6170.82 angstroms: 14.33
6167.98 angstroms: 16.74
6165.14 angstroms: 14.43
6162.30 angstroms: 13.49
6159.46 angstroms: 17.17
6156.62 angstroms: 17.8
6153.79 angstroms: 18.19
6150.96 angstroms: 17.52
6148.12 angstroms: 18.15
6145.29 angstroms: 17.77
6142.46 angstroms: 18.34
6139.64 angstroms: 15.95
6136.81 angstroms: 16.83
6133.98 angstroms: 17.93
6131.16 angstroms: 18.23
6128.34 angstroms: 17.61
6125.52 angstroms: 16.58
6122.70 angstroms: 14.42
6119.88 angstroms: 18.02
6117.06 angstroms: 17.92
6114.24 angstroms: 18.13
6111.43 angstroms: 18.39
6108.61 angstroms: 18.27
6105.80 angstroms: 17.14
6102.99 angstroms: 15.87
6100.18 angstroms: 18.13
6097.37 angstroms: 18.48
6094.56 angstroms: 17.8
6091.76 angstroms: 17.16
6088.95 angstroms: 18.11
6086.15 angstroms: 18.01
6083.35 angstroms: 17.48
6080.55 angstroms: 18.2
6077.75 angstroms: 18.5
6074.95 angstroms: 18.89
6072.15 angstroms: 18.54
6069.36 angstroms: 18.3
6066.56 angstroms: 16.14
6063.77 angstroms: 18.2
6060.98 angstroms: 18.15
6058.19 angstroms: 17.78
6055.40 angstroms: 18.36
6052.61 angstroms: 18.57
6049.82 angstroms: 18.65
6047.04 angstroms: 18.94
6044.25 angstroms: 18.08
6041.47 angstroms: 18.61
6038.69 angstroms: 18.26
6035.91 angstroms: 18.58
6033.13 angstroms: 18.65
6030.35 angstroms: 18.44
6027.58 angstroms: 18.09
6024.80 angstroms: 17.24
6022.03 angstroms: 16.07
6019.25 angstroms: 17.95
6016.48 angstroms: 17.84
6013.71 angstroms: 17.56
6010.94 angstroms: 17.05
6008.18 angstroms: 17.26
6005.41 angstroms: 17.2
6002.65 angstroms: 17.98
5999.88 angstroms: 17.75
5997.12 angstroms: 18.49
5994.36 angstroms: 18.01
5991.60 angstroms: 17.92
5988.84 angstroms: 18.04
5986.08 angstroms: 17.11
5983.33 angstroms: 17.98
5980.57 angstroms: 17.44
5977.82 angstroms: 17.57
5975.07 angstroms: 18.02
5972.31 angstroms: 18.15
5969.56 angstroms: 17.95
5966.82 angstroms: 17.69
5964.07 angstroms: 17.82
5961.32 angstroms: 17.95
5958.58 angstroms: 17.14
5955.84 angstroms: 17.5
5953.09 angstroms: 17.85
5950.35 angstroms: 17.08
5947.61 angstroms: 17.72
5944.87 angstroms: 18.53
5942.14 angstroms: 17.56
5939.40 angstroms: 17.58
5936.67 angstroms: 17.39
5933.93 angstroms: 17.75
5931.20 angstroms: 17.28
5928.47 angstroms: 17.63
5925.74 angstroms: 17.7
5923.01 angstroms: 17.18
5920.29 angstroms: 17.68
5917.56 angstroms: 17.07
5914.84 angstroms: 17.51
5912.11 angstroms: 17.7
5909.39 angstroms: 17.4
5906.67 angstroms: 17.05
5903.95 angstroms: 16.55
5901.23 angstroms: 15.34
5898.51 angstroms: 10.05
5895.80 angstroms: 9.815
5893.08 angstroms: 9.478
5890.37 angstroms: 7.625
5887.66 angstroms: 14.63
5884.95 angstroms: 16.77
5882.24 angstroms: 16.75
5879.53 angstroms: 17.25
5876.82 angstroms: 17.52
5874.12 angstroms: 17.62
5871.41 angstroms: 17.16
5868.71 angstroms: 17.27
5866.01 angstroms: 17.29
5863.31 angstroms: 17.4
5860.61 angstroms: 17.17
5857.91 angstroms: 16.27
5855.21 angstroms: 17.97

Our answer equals -2.7 angstroms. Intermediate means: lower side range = 17.7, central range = 18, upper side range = 17.1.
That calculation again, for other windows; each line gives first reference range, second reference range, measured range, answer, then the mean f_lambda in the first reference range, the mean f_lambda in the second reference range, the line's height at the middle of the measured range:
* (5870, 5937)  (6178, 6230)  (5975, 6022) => -3.8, 15.8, 17.4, 16.3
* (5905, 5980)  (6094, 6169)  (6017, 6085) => -2.8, 17.6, 17.2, 17.4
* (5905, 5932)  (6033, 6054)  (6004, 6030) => 1.3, 17.4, 18.5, 18.3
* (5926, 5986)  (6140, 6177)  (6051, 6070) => -0.8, 17.7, 16.8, 17.2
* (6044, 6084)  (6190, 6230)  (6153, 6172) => 1.8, 18.2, 17.3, 17.6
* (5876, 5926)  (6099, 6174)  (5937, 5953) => -2.2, 15.2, 17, 15.6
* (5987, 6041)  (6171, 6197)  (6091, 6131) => 0.2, 17.8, 17.3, 17.5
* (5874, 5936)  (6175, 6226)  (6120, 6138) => 0.0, 15.7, 17.5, 17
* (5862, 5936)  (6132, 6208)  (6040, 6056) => -1.9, 16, 17.2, 16.6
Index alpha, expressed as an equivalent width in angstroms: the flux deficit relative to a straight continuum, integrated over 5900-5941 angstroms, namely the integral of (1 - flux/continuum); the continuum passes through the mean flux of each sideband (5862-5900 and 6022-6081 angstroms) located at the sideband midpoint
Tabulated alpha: -4.5 angstroms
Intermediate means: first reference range 14.8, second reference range 18.2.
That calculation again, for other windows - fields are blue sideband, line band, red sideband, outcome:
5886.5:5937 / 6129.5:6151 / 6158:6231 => -1.2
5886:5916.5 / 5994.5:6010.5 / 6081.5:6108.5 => -1.8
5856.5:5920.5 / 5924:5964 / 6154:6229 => -4.3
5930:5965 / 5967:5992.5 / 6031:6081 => 0.1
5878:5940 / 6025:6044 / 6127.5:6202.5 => -2.3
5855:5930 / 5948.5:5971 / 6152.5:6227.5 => -2.0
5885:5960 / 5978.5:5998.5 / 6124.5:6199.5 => -1.8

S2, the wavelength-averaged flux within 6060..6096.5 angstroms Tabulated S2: 18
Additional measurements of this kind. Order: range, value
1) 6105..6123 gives 17.7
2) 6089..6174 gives 17.1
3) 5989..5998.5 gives 18.1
